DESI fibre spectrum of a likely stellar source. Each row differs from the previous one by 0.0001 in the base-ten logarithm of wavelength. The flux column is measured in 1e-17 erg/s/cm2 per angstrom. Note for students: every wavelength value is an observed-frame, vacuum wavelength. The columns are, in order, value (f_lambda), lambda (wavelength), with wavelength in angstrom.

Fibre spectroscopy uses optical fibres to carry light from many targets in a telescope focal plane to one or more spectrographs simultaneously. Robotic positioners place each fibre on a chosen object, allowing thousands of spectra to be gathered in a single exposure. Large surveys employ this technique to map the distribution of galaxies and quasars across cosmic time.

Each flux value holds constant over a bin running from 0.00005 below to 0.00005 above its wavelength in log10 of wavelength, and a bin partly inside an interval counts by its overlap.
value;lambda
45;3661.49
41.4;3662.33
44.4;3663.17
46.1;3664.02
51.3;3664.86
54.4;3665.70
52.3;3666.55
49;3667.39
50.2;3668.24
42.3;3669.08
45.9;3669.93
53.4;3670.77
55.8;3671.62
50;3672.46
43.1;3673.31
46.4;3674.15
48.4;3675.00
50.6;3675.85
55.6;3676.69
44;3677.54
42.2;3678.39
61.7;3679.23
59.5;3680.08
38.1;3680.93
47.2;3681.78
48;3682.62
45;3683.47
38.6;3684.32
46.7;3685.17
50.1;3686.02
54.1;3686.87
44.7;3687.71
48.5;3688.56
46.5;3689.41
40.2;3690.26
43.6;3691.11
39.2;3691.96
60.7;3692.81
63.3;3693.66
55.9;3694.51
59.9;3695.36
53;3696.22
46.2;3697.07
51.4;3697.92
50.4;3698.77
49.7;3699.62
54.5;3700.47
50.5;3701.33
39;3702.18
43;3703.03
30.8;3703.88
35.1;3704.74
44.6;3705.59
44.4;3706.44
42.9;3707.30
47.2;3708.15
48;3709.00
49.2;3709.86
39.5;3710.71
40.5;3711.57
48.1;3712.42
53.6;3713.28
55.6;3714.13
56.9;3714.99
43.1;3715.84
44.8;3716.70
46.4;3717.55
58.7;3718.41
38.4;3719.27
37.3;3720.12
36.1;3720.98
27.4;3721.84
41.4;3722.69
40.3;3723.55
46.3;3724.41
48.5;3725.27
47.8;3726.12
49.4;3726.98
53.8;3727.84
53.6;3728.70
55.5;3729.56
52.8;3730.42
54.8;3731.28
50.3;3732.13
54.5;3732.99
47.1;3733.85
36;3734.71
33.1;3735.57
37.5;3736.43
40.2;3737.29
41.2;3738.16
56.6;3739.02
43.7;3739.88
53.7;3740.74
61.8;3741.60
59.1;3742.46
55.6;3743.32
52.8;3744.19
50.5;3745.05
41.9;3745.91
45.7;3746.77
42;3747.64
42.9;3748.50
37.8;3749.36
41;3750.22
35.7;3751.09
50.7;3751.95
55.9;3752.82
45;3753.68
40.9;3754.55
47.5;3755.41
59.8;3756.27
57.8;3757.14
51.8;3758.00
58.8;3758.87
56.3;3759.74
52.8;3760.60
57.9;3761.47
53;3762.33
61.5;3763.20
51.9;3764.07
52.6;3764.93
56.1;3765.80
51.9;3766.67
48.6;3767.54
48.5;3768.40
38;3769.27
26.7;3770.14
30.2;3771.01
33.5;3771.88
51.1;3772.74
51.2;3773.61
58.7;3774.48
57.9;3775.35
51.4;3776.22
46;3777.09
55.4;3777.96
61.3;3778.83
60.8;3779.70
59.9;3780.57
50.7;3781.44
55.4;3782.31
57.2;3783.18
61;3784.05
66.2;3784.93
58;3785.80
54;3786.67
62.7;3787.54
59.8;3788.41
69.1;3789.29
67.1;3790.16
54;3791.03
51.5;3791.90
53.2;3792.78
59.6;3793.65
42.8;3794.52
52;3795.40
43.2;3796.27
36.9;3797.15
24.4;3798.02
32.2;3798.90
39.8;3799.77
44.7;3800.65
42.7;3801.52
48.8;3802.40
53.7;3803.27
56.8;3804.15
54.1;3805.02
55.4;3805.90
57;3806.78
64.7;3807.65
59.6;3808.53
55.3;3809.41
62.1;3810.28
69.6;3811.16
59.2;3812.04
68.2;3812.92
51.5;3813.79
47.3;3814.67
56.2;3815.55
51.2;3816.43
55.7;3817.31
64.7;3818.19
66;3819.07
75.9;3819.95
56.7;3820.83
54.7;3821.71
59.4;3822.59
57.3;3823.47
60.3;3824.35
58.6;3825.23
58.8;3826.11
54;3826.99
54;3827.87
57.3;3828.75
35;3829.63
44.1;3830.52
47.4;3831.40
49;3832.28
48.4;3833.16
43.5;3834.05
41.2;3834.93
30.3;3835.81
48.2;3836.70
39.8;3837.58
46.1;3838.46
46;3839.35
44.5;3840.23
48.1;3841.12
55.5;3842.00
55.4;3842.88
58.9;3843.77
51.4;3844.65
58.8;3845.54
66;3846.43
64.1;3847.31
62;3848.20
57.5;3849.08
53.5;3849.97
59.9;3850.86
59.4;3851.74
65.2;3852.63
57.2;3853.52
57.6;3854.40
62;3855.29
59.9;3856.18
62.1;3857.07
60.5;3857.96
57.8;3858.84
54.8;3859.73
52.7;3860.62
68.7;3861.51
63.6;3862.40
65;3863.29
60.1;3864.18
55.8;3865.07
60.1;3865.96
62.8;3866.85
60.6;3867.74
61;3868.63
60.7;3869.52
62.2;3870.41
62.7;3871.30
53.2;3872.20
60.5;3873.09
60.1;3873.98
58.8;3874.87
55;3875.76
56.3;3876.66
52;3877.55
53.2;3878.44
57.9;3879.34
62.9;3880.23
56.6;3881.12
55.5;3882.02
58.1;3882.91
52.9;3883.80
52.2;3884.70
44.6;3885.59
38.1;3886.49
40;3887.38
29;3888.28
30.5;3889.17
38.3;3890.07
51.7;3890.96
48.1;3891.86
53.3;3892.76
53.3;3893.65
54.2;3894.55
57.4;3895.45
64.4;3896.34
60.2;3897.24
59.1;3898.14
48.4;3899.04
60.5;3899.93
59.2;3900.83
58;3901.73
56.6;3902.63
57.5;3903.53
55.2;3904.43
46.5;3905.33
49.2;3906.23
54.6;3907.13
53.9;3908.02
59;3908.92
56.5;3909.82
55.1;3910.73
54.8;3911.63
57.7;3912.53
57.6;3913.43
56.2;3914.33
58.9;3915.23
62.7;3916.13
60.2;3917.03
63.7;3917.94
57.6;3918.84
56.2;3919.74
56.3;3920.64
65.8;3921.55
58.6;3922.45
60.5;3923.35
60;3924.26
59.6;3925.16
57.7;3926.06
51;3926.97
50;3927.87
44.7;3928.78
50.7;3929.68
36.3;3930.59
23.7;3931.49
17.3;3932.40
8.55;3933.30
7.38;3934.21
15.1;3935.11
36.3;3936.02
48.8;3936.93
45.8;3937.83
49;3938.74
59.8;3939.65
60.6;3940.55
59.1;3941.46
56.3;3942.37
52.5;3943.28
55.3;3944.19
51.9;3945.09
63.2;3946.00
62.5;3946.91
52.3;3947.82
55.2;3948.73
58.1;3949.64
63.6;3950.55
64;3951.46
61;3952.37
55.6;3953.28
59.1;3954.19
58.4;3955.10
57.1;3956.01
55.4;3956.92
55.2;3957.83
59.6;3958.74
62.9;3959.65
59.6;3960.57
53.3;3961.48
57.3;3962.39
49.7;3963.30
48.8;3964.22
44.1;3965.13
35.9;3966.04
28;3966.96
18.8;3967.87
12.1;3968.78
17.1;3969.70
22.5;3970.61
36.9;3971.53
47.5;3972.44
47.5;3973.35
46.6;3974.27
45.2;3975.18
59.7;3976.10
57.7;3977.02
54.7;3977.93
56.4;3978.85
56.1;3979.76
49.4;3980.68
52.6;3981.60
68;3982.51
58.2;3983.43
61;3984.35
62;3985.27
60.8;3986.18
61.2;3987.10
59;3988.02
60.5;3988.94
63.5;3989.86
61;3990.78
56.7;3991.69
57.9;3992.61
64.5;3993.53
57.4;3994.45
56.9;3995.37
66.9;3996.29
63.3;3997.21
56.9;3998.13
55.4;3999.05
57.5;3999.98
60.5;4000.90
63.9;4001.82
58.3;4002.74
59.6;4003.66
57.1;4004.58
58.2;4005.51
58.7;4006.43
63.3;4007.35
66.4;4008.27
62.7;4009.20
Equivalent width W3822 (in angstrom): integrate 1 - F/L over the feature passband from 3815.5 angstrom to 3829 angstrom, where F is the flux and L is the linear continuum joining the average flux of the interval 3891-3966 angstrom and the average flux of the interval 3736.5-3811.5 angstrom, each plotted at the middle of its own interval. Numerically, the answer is -1.8 angstrom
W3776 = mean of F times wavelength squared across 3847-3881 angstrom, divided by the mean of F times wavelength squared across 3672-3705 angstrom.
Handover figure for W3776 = 1.35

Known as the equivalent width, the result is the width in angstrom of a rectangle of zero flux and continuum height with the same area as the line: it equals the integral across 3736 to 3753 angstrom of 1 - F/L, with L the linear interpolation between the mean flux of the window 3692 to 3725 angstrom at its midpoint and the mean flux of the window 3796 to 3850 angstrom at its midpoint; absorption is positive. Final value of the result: 0.46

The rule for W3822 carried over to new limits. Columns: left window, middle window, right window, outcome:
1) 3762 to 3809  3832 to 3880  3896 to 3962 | -3.3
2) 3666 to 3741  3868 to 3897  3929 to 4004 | -1.9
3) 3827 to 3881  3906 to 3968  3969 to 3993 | 2.3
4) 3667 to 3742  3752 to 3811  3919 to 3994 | -4.7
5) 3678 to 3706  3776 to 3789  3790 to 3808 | -2.3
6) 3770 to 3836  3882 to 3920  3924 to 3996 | -1.5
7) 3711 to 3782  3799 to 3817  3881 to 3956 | -1.7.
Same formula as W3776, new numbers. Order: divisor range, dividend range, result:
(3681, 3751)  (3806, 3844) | 1.22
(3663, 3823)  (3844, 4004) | 1.18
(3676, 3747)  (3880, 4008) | 1.25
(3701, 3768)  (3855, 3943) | 1.21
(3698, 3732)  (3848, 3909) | 1.31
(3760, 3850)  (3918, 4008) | 1.07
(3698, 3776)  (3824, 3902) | 1.22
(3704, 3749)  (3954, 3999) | 1.28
